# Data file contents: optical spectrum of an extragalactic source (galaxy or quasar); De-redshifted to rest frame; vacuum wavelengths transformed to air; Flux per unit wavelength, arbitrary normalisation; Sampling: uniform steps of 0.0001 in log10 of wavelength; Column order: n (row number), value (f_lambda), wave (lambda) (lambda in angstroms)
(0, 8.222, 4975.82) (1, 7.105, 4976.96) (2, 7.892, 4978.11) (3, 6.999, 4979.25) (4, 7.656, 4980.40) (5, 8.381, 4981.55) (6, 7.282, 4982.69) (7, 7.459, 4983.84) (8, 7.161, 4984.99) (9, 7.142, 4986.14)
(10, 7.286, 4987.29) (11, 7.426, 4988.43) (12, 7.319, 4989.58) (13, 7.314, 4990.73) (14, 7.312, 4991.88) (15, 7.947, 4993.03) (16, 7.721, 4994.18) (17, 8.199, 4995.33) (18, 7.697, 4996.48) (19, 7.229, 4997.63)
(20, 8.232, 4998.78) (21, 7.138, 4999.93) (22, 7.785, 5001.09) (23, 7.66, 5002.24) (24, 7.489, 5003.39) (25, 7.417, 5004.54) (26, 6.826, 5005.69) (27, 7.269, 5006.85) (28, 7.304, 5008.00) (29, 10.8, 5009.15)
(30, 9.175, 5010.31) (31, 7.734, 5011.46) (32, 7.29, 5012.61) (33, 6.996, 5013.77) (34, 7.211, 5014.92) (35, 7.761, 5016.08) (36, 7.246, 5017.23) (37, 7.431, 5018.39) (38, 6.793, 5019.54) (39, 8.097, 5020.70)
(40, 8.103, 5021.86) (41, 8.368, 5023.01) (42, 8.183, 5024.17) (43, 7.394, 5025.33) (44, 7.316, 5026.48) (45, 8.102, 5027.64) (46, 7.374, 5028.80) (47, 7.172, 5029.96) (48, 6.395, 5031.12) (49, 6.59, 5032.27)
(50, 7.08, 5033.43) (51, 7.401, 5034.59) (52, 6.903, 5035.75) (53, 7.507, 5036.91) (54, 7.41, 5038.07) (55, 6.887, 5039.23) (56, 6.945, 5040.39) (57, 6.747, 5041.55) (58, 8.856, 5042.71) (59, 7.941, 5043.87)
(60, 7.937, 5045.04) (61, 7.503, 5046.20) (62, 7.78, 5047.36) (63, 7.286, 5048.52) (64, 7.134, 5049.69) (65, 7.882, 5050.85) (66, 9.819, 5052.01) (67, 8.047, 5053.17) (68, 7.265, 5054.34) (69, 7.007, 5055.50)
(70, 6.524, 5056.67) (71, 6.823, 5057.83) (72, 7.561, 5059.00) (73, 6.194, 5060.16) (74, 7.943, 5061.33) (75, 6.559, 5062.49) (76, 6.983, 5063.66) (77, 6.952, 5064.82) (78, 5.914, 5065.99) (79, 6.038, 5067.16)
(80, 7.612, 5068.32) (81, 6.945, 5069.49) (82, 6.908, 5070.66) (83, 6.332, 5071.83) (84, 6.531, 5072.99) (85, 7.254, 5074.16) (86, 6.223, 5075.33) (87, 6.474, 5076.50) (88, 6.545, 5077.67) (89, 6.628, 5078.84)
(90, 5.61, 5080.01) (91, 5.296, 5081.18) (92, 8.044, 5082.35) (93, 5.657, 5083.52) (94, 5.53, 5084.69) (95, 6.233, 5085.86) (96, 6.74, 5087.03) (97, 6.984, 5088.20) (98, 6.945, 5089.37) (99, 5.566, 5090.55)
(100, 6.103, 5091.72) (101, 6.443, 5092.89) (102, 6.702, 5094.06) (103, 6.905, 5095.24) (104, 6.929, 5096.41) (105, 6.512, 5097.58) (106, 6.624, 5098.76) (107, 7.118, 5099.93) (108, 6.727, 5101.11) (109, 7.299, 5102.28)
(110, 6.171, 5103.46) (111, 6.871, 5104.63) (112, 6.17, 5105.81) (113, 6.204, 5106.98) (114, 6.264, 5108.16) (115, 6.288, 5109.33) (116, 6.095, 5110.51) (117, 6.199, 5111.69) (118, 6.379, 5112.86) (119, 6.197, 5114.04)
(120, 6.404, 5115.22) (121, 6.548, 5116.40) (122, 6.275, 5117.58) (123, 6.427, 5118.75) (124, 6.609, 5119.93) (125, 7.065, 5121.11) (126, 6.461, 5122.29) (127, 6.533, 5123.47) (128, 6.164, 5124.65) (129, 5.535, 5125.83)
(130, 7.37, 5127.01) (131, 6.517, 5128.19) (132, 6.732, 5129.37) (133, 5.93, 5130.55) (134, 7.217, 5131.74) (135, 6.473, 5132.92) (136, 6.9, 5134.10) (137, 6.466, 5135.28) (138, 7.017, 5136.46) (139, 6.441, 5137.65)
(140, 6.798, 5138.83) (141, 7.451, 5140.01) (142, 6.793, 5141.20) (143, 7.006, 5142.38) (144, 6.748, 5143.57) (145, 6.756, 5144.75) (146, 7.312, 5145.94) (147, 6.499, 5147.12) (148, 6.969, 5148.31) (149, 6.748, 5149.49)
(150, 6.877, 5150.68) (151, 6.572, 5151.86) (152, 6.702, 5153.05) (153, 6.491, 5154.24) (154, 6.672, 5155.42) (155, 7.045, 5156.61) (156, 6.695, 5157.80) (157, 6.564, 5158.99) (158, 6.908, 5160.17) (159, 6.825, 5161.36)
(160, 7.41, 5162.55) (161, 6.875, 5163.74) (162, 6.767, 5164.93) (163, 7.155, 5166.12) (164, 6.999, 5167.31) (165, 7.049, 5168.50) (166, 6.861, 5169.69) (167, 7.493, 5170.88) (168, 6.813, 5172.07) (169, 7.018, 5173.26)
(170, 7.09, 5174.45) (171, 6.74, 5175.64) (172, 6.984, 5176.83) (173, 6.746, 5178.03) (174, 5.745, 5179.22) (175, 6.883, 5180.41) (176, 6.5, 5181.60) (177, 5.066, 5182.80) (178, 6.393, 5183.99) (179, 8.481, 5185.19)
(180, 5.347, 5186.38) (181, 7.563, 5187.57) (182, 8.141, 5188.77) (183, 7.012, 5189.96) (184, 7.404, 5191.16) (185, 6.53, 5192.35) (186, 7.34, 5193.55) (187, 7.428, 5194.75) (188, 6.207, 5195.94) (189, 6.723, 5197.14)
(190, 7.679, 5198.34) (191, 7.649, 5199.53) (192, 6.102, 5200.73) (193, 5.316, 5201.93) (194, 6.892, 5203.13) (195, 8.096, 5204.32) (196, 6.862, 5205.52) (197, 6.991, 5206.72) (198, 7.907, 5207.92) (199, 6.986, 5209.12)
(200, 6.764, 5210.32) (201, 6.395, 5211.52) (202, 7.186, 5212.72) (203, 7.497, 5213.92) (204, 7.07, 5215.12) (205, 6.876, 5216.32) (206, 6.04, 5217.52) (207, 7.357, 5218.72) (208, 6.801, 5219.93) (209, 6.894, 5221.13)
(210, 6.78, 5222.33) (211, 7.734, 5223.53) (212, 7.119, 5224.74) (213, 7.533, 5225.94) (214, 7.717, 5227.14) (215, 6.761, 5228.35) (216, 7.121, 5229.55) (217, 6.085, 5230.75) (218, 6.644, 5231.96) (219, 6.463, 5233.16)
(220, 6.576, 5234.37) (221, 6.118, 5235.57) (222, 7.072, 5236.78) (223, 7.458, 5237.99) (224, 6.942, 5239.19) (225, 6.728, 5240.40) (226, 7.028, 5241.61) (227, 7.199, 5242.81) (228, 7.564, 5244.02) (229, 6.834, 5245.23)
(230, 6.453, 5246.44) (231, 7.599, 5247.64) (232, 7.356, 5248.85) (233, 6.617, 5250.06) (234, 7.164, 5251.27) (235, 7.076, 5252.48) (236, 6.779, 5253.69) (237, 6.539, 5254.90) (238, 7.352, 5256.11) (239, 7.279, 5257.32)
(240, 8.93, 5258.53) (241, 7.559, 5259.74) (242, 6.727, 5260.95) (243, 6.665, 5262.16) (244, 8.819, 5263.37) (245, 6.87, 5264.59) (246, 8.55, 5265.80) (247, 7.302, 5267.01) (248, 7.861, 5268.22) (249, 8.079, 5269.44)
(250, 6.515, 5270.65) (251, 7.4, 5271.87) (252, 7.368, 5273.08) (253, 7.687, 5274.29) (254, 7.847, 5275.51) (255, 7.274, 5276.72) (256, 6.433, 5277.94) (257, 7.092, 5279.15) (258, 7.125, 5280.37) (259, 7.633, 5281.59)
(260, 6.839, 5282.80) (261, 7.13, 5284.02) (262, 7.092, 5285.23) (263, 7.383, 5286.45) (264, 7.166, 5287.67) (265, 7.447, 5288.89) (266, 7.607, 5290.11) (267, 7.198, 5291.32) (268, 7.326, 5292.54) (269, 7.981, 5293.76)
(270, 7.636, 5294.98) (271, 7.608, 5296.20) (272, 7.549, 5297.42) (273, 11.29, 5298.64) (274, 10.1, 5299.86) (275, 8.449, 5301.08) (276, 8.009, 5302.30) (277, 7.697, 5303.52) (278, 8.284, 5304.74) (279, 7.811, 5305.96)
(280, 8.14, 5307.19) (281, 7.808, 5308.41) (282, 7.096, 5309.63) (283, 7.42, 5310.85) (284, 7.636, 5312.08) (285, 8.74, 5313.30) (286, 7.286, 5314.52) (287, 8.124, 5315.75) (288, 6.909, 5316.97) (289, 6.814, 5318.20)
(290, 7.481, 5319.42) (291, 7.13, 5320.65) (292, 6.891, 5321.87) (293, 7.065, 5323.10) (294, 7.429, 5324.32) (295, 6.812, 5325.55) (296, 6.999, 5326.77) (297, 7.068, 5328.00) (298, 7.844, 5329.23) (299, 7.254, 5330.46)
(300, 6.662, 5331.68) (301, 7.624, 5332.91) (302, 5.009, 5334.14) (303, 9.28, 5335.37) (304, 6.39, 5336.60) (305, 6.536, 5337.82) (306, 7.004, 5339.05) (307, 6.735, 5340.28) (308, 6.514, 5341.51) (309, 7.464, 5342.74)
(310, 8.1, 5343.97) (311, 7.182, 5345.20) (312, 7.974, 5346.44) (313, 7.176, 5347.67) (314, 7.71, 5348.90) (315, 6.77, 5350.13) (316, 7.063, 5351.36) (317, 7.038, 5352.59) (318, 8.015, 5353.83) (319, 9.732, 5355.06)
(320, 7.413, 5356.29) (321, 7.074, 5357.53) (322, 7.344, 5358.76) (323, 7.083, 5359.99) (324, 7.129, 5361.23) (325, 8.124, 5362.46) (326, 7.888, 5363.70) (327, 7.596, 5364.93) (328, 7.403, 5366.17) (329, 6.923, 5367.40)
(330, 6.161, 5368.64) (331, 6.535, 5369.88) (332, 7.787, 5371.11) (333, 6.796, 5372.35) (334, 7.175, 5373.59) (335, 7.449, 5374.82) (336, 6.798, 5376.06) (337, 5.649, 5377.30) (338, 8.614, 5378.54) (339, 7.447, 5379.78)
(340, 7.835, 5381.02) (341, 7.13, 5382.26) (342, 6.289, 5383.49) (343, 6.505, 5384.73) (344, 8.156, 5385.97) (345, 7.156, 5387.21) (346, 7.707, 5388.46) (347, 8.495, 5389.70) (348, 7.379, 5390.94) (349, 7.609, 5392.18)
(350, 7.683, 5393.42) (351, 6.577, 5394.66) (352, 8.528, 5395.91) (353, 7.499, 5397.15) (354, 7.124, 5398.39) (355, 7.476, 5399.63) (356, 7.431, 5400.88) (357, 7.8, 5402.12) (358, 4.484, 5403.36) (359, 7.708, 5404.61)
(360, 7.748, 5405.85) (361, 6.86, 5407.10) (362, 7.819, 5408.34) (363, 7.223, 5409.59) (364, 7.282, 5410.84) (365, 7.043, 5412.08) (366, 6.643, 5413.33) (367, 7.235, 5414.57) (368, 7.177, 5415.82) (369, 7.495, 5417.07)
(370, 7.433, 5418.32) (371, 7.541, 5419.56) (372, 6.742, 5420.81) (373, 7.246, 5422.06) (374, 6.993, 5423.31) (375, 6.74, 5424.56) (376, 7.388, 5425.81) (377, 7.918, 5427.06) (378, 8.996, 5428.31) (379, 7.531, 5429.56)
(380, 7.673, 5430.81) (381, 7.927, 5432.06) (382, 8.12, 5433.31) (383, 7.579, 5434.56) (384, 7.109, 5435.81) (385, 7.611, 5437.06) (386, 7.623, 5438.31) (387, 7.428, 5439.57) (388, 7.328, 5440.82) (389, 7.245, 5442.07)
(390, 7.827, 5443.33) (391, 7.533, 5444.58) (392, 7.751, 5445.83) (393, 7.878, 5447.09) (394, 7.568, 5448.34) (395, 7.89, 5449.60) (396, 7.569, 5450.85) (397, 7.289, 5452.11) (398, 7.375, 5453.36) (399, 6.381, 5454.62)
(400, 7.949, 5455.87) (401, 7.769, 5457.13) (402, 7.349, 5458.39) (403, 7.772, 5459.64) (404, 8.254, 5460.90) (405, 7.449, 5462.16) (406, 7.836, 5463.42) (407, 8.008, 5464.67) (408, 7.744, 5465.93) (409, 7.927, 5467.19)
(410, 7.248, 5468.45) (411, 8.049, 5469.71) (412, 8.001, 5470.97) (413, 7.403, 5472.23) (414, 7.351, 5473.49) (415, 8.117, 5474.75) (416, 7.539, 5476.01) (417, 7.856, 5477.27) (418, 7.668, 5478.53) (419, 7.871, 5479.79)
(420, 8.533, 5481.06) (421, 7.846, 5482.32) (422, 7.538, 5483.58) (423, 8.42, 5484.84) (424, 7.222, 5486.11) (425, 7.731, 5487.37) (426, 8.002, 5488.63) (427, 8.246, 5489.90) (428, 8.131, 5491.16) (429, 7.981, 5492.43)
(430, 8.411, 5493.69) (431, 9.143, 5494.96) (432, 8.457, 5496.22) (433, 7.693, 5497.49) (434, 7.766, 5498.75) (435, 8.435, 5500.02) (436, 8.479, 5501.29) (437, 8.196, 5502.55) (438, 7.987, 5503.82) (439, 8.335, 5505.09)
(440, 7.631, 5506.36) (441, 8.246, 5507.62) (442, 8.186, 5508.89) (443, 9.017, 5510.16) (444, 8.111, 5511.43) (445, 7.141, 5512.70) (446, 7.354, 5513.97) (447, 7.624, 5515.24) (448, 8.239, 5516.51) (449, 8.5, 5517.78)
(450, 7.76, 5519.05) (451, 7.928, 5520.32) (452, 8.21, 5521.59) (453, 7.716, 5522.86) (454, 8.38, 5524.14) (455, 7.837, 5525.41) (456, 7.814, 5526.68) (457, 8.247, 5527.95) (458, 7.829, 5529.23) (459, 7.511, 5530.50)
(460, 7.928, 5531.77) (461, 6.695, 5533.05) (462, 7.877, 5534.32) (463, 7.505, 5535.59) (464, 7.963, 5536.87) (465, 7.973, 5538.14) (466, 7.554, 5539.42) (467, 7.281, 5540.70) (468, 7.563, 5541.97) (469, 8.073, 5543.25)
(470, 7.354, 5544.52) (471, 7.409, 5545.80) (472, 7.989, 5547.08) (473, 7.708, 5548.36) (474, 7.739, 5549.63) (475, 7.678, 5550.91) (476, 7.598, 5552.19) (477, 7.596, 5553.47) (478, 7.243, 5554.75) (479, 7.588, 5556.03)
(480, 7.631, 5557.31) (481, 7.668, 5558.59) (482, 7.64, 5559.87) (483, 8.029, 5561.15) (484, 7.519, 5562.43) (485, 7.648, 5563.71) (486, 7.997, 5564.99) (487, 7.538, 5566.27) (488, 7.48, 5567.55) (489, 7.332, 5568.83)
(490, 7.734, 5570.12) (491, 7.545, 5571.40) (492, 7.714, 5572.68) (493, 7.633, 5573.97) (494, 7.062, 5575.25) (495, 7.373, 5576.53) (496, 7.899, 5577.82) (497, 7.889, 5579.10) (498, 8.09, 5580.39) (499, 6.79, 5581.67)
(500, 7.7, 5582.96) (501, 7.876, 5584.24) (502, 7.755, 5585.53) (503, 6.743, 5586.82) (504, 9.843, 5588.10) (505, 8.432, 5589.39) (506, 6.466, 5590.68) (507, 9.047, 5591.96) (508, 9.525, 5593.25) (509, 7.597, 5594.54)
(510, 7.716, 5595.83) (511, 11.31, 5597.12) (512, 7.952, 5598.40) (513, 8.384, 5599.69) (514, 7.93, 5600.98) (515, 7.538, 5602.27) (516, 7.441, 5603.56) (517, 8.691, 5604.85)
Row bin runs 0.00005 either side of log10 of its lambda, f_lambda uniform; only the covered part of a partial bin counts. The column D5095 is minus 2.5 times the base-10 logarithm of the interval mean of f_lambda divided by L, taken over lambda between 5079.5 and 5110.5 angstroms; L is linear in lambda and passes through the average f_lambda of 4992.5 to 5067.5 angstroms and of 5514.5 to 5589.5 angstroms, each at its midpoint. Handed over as 0.16 mag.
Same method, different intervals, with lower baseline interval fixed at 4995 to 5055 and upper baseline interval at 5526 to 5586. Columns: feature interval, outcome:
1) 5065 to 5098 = 0.17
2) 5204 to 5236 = 0.10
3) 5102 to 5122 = 0.18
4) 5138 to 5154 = 0.12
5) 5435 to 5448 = 0.01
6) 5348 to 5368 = 0.02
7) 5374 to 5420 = 0.05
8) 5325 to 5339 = 0.09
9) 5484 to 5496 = -0.07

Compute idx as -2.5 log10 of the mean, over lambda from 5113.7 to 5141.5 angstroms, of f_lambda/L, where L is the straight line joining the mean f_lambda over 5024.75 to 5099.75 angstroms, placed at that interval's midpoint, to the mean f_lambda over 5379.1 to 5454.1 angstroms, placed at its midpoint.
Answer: 0.07 mag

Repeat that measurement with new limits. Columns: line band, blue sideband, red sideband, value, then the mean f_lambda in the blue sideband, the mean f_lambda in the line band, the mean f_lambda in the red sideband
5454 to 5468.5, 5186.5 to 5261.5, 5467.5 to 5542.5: 0.02 mag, 7.03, 7.66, 7.92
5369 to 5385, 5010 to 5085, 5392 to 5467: 0.05 mag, 7.18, 7.08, 7.47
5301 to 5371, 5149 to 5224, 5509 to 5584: -0.02 mag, 6.9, 7.38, 7.72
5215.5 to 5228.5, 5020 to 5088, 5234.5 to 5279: 0.02 mag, 7.11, 7.06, 7.24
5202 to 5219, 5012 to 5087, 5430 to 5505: 0.06 mag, 7.13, 7.01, 7.8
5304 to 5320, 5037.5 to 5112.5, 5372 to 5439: -0.07 mag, 6.83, 7.66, 7.36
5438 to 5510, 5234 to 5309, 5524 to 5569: -0.03 mag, 7.47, 7.84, 7.68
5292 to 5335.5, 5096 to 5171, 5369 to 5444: -0.08 mag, 6.69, 7.65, 7.35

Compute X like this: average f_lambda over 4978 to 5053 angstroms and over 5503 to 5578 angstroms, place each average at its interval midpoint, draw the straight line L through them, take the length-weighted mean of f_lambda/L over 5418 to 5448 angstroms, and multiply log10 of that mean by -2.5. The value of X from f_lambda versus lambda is 0.02 mag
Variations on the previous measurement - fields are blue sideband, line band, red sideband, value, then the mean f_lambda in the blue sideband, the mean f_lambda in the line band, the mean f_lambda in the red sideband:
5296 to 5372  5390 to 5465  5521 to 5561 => 0.02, 7.5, 7.46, 7.71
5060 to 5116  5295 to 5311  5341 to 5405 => -0.16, 6.53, 8.25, 7.34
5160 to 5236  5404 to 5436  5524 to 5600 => 0.00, 6.92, 7.43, 7.8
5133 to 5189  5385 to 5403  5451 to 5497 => 0.00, 6.83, 7.55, 7.83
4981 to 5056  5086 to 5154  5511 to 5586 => 0.15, 7.58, 6.61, 7.69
